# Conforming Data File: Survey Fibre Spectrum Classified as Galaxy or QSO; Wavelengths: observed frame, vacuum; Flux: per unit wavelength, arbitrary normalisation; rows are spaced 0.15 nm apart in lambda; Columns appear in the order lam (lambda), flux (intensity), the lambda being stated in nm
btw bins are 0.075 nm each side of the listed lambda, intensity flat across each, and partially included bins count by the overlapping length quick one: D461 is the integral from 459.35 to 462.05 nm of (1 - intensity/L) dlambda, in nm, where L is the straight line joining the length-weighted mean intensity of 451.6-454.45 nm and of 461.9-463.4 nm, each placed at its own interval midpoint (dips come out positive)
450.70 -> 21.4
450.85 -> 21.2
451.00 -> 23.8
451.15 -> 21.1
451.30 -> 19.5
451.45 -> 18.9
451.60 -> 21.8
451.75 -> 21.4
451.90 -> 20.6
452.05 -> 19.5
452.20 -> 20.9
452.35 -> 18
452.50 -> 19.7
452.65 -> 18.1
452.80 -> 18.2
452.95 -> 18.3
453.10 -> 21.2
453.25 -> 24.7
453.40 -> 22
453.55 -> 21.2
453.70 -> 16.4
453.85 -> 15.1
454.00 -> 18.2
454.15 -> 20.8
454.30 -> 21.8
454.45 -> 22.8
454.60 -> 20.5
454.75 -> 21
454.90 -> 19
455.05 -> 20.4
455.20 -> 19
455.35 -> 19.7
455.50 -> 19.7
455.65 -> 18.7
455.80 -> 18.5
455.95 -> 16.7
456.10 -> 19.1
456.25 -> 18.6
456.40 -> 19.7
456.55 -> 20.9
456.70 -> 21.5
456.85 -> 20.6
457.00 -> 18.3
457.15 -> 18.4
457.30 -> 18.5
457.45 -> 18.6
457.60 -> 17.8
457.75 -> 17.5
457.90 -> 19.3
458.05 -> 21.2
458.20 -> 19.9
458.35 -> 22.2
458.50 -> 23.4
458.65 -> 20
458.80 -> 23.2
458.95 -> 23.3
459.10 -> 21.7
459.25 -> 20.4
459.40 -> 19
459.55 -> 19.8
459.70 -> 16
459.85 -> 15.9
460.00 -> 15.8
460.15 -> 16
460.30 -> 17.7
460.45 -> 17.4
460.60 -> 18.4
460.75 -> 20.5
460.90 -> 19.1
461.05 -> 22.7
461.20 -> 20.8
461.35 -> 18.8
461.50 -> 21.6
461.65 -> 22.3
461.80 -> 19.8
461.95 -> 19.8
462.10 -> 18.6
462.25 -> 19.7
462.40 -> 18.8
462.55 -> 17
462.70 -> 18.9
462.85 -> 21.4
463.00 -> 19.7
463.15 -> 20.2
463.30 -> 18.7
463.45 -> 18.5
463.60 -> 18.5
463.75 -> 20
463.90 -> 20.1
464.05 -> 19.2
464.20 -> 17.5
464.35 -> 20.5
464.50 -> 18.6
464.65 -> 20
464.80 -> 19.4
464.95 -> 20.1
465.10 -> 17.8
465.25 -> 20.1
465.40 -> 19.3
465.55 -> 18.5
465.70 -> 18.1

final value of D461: 0.06 nm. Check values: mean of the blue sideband 19.9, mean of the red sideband 19.3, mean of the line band 19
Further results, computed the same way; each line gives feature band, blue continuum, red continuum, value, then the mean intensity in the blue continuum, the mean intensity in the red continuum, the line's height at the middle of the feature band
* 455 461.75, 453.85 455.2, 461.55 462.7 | 0.09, 20.2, 19.4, 19.8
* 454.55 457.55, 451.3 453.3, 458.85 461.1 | 0.02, 20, 18.9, 19.5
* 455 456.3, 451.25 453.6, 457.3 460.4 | 0.06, 20.2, 19.4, 19.8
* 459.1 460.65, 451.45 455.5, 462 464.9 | 0.13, 20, 19.2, 19.5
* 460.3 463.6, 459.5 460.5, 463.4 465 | -0.29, 16.9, 19.3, 18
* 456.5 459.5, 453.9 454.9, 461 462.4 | 0.03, 20.6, 20.3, 20.4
